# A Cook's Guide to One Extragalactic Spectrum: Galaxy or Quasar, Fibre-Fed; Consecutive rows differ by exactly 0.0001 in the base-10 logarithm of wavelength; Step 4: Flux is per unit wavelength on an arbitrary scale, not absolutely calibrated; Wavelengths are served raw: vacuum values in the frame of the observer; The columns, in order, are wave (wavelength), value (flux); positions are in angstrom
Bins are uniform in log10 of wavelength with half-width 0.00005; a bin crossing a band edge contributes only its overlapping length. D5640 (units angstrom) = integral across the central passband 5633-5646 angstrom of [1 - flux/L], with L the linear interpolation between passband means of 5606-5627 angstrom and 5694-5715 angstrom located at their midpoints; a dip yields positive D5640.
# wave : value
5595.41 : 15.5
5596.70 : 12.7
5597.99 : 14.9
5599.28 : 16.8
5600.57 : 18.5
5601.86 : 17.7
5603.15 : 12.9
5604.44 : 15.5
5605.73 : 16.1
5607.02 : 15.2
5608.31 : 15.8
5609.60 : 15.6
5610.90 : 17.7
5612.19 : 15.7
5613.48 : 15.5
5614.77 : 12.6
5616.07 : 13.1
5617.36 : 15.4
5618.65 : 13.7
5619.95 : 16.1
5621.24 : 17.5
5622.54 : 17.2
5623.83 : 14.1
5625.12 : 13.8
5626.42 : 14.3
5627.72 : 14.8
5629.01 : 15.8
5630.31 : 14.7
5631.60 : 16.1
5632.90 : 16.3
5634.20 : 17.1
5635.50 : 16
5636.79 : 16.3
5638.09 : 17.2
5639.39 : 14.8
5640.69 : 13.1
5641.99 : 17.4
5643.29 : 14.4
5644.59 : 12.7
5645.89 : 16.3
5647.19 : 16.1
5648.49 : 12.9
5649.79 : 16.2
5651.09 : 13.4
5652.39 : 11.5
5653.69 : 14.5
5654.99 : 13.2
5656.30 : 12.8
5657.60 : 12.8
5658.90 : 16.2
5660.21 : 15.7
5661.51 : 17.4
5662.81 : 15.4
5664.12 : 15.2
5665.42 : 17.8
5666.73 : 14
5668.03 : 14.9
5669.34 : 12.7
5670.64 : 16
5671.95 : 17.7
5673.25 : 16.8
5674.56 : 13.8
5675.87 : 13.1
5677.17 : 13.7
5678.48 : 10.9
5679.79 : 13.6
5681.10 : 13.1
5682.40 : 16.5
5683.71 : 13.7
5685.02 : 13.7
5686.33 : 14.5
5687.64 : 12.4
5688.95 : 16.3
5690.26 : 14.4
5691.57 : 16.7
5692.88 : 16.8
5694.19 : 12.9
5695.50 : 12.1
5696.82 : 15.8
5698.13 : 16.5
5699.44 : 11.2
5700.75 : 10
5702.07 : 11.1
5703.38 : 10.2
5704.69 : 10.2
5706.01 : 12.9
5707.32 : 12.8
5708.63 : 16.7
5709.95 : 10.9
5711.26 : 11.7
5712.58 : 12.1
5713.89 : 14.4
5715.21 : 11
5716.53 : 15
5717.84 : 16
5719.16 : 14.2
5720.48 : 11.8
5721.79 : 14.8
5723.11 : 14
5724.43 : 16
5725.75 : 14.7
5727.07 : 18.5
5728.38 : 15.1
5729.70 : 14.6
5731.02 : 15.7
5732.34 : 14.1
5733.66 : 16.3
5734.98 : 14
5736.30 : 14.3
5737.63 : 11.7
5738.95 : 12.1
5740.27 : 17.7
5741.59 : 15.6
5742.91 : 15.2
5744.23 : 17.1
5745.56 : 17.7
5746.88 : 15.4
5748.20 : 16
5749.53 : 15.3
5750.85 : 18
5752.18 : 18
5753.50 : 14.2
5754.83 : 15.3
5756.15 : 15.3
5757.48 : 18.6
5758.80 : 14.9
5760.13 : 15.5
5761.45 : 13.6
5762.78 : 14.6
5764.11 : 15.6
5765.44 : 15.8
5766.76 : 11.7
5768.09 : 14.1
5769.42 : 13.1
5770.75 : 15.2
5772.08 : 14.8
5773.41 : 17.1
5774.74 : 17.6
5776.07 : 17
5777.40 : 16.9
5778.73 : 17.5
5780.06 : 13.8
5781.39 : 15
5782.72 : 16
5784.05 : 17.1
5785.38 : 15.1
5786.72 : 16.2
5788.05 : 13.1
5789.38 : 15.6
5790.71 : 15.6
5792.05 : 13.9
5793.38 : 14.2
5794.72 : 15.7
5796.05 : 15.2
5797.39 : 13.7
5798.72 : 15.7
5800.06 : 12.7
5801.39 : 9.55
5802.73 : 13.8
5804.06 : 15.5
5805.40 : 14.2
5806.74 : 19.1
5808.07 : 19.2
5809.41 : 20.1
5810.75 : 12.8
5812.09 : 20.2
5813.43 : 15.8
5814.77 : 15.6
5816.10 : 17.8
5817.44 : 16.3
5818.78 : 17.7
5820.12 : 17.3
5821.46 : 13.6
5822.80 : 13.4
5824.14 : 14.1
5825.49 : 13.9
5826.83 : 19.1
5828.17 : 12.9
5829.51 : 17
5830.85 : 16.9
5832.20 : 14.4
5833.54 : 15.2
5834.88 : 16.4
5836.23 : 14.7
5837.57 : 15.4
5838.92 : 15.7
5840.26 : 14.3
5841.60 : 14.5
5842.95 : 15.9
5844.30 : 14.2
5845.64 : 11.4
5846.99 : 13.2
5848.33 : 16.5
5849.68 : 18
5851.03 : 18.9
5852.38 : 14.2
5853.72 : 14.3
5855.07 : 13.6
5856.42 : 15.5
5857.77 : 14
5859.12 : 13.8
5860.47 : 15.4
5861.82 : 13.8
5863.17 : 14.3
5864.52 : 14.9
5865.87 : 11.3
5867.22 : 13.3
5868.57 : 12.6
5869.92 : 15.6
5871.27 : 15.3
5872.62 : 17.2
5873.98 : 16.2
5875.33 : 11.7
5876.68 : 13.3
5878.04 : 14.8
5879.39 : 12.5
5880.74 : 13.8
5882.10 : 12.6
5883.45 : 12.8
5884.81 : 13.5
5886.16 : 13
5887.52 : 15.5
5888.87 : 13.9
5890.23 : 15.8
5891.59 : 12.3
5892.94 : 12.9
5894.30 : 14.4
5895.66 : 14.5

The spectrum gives -0.89 angstrom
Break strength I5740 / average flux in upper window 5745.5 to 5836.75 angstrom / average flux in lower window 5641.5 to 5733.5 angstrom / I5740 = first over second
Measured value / 1.09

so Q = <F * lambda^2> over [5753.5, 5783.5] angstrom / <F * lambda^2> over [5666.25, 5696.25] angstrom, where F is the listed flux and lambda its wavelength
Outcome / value 1.1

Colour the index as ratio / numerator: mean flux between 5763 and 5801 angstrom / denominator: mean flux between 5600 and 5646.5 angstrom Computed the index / 0.98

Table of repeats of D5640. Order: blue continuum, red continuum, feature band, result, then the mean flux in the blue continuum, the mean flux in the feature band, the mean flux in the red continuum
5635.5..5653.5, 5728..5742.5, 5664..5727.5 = 3.3 angstrom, 14.8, 14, 14.7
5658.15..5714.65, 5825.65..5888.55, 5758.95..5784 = -1.7 angstrom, 14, 15.3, 14.6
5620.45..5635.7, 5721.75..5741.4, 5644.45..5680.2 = 1.9 angstrom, 15.6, 14.6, 14.9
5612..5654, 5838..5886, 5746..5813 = -4.1 angstrom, 15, 15.5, 14.4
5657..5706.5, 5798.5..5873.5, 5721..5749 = -1.4 angstrom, 14.2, 15.3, 15.2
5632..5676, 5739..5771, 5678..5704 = 2.7 angstrom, 15.1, 13.6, 15.5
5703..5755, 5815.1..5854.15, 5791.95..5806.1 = 1.0 angstrom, 14.6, 14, 15.4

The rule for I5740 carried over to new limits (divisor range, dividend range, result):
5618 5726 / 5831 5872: 1.02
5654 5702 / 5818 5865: 1.05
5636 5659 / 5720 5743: 1.02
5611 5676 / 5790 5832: 1.03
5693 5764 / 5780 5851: 1.07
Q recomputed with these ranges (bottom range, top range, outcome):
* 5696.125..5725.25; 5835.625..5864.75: 1.18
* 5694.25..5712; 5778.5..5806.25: 1.22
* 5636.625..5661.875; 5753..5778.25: 1.09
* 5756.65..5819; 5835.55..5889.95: 0.95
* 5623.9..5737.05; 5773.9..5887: 1.10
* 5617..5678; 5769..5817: 1.09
